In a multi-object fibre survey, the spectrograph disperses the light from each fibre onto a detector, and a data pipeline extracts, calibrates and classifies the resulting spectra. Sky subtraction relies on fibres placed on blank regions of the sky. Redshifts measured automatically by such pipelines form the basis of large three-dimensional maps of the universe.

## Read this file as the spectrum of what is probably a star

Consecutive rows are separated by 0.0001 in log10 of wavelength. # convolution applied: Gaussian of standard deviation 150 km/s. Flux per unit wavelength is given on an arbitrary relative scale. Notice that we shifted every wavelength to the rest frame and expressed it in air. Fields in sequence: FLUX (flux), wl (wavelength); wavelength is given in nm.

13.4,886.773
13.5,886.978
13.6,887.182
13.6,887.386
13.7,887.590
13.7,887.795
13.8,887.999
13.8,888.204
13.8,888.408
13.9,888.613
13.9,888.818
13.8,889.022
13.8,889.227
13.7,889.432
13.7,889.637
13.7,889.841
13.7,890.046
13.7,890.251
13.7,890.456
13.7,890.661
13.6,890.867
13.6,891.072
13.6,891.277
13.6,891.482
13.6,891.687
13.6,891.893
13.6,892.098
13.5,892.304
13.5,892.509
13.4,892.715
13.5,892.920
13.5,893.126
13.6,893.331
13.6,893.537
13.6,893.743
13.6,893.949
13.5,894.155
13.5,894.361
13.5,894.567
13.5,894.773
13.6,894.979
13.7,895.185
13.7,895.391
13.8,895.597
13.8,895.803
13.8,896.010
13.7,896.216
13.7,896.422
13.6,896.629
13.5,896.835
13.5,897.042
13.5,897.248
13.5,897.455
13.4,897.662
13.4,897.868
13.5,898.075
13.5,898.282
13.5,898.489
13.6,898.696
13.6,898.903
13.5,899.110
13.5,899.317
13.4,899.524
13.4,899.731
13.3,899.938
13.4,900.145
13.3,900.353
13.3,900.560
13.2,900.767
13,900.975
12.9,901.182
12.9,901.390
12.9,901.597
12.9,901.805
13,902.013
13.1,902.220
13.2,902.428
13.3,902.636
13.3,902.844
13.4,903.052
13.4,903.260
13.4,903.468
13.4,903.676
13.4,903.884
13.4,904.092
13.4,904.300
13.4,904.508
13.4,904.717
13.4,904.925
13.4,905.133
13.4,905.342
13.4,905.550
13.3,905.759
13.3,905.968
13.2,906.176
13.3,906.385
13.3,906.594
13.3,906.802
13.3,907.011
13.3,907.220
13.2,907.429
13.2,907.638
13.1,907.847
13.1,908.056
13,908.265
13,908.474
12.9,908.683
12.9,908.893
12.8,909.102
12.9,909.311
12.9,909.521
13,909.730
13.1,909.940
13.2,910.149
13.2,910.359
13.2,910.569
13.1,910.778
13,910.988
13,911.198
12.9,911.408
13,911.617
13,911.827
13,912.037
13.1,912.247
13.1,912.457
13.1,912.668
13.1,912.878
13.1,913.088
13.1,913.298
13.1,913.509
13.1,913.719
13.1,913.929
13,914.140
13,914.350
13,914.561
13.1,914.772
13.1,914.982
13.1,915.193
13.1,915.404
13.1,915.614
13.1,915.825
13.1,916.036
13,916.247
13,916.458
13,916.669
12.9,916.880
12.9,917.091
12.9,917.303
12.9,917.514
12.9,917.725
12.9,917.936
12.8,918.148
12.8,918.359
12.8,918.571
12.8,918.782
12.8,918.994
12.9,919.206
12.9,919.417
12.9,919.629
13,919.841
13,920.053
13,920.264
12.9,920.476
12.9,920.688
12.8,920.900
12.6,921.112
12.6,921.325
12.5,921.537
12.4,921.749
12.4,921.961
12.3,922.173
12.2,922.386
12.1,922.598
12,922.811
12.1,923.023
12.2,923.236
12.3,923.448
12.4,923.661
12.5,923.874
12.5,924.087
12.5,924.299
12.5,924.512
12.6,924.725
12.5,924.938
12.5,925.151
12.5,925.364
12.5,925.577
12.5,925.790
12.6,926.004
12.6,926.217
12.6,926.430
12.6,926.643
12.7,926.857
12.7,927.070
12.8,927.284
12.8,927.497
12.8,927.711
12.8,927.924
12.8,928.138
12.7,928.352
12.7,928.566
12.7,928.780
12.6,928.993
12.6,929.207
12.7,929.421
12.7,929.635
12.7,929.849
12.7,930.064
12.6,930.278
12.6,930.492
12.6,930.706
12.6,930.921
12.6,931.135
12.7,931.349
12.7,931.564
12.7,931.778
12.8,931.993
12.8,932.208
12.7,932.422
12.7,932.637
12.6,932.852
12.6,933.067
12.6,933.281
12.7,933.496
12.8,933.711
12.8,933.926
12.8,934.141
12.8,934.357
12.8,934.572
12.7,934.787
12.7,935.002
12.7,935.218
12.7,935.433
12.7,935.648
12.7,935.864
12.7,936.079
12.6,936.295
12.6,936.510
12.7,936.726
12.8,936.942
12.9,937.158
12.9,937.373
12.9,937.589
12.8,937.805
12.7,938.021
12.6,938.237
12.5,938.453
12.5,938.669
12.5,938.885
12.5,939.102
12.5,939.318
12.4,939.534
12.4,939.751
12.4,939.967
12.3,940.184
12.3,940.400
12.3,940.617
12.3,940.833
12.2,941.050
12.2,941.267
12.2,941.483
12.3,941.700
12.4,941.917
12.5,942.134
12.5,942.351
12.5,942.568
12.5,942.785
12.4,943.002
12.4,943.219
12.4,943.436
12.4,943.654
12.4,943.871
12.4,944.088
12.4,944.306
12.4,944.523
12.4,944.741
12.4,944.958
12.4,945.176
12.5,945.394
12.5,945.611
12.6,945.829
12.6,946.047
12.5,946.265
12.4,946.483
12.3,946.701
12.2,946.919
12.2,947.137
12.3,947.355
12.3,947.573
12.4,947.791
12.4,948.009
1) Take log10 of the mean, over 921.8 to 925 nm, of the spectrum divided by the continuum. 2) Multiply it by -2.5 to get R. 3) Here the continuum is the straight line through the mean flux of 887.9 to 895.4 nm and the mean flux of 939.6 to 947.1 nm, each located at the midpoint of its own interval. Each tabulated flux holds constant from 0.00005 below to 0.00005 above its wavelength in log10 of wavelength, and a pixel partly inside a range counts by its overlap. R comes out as 0.05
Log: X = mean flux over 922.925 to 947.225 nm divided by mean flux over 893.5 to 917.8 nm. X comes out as 0.9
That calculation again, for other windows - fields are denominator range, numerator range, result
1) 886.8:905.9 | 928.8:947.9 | 0.93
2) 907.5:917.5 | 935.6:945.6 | 0.96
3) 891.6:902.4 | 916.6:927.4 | 0.94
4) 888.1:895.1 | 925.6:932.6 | 0.93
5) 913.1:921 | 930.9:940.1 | 0.98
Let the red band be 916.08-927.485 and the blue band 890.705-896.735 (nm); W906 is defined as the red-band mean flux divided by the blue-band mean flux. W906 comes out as 0.9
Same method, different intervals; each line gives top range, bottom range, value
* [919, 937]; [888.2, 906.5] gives 0.94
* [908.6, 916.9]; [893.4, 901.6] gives 0.97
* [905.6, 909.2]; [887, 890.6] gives 0.96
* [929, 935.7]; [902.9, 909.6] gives 0.96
